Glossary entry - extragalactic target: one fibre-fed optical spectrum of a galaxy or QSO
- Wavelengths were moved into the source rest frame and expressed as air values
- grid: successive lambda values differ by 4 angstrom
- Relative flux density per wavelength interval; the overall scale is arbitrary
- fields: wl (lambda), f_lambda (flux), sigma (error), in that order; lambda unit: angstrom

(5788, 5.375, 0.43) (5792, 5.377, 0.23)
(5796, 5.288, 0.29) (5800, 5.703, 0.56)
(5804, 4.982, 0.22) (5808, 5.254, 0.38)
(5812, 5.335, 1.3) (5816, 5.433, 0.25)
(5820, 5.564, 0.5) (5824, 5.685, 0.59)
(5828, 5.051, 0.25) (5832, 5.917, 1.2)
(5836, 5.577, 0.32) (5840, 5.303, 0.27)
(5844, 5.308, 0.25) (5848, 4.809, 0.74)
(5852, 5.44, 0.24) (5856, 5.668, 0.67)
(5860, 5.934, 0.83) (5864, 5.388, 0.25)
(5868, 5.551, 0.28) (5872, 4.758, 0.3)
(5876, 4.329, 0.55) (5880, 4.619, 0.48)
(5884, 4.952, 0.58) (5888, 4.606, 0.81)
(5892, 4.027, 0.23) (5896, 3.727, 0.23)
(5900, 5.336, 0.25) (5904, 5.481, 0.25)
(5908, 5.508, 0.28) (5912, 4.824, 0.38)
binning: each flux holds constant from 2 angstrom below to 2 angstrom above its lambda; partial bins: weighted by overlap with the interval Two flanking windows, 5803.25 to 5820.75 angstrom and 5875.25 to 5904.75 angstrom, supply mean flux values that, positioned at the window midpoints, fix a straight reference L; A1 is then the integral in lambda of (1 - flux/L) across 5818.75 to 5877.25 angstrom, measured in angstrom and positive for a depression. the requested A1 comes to -4.3 angstrom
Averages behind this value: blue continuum 5.32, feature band 5.36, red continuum 4.61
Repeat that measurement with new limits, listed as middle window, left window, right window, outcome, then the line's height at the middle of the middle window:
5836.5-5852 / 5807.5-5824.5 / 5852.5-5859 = 1.0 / 5.6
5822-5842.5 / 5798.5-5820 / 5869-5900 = -1.6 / 5.1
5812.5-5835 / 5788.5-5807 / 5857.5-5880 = -1.1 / 5.27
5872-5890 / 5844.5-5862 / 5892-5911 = 1.7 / 5.13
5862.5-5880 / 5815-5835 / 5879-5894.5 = -0.6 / 4.78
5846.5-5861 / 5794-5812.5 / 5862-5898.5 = -1.7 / 4.89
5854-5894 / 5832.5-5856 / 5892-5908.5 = 0.9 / 5.09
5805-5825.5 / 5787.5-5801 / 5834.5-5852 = -0.3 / 5.35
